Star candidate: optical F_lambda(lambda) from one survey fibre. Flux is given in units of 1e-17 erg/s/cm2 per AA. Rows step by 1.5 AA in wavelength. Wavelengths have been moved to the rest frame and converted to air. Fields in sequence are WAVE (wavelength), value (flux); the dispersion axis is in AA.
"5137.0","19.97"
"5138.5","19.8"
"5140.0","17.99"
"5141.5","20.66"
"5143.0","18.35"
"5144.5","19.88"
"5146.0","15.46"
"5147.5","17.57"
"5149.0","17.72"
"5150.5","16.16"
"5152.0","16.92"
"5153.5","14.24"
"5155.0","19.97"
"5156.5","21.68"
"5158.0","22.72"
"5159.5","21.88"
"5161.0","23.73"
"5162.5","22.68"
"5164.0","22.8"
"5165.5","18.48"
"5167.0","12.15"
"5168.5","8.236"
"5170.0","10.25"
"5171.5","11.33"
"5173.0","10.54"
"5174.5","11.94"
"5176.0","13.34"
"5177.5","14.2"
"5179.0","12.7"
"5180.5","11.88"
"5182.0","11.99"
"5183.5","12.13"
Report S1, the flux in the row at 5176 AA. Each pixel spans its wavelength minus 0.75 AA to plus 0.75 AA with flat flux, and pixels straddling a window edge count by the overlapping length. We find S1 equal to 13.34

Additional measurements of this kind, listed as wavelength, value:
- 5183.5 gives 12.13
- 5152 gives 16.92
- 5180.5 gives 11.88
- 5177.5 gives 14.2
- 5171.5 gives 11.33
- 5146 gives 15.46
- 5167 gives 12.15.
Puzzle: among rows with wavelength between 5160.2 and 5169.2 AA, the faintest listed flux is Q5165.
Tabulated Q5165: 8.236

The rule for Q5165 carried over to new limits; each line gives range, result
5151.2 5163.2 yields 14.24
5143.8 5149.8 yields 15.46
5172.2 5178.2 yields 10.54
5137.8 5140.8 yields 17.99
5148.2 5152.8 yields 16.16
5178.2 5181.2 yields 11.88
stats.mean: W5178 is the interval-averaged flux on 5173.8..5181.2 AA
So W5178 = 12.8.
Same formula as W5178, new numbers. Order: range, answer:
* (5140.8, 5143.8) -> 19.5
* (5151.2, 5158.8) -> 19.1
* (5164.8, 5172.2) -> 12.1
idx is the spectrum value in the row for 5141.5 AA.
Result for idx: 20.66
